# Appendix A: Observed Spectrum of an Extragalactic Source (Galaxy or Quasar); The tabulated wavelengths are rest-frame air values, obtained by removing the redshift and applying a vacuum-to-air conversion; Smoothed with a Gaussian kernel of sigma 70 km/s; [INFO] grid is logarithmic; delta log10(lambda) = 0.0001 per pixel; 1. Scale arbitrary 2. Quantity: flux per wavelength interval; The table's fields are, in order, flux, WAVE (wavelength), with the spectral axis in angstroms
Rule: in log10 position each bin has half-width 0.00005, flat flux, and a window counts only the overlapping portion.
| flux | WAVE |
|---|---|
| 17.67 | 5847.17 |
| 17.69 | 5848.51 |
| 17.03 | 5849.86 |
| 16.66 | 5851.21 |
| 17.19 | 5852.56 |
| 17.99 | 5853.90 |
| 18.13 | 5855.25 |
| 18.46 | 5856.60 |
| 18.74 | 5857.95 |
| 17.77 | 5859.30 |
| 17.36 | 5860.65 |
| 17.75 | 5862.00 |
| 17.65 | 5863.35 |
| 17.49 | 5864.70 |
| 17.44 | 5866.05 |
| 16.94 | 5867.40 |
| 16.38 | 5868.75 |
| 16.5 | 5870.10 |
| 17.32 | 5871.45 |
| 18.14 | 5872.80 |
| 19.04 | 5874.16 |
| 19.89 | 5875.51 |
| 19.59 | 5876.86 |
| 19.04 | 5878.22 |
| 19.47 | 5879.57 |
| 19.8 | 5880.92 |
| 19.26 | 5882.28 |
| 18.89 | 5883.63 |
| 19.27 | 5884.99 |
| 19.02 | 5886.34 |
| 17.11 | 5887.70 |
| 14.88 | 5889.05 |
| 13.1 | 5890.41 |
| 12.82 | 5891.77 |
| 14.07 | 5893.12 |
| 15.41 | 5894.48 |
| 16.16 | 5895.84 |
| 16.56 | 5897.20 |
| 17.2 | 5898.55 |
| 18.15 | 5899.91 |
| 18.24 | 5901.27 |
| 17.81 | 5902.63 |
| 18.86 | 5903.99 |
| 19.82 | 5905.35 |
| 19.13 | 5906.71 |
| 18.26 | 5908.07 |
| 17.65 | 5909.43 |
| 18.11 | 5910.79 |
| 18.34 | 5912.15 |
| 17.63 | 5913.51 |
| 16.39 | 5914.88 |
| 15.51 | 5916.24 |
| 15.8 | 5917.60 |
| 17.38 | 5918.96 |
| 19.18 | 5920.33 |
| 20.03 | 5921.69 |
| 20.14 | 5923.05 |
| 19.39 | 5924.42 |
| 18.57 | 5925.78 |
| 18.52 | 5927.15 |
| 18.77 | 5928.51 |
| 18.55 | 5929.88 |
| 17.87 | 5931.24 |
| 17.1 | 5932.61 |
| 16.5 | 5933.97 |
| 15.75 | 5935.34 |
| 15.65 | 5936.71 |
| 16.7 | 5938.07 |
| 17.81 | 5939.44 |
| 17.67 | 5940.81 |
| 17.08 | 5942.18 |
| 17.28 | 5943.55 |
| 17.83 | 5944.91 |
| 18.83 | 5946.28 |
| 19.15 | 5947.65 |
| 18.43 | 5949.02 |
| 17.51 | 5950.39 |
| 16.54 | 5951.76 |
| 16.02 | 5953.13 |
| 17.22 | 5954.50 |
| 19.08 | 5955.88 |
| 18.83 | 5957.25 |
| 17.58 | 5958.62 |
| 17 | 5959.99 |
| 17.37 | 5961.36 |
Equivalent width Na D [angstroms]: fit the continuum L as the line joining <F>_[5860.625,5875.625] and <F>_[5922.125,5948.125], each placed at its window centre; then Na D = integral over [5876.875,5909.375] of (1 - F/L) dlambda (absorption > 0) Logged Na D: 0.3 angstroms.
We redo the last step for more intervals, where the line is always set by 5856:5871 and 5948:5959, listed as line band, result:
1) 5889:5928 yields 0.4 angstroms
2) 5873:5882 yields -1.0 angstroms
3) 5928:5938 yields 0.3 angstroms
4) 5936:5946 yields 0.3 angstroms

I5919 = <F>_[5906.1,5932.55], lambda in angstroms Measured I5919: 18.1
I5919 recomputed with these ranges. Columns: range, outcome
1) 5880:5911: 17.4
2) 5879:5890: 18.3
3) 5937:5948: 17.7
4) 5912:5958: 17.7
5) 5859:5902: 17.4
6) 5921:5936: 18.3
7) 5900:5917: 18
